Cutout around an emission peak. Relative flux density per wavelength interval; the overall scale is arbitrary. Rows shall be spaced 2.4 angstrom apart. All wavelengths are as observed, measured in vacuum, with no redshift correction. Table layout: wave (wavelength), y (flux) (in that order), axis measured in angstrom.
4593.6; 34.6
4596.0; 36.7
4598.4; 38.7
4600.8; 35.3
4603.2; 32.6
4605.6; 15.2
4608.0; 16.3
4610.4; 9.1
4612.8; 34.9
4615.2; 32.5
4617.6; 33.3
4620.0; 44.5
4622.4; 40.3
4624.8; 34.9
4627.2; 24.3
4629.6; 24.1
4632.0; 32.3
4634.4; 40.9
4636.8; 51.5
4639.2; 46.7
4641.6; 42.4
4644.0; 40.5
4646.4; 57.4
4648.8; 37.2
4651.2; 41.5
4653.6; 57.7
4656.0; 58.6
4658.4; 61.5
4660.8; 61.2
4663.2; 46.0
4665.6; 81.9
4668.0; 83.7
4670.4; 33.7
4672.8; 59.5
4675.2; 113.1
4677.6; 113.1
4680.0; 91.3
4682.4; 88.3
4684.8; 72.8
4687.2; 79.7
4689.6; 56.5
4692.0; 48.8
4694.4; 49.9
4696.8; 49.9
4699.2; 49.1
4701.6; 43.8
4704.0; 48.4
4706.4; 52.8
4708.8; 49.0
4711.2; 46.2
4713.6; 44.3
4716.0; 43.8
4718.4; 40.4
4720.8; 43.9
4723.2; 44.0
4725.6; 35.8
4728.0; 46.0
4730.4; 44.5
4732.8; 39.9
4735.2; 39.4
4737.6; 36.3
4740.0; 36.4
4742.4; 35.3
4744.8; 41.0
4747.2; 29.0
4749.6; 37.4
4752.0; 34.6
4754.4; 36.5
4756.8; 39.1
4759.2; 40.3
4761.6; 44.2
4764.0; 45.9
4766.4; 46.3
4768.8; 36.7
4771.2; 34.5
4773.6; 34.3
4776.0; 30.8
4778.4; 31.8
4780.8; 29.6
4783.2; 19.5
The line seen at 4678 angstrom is Lyman alpha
